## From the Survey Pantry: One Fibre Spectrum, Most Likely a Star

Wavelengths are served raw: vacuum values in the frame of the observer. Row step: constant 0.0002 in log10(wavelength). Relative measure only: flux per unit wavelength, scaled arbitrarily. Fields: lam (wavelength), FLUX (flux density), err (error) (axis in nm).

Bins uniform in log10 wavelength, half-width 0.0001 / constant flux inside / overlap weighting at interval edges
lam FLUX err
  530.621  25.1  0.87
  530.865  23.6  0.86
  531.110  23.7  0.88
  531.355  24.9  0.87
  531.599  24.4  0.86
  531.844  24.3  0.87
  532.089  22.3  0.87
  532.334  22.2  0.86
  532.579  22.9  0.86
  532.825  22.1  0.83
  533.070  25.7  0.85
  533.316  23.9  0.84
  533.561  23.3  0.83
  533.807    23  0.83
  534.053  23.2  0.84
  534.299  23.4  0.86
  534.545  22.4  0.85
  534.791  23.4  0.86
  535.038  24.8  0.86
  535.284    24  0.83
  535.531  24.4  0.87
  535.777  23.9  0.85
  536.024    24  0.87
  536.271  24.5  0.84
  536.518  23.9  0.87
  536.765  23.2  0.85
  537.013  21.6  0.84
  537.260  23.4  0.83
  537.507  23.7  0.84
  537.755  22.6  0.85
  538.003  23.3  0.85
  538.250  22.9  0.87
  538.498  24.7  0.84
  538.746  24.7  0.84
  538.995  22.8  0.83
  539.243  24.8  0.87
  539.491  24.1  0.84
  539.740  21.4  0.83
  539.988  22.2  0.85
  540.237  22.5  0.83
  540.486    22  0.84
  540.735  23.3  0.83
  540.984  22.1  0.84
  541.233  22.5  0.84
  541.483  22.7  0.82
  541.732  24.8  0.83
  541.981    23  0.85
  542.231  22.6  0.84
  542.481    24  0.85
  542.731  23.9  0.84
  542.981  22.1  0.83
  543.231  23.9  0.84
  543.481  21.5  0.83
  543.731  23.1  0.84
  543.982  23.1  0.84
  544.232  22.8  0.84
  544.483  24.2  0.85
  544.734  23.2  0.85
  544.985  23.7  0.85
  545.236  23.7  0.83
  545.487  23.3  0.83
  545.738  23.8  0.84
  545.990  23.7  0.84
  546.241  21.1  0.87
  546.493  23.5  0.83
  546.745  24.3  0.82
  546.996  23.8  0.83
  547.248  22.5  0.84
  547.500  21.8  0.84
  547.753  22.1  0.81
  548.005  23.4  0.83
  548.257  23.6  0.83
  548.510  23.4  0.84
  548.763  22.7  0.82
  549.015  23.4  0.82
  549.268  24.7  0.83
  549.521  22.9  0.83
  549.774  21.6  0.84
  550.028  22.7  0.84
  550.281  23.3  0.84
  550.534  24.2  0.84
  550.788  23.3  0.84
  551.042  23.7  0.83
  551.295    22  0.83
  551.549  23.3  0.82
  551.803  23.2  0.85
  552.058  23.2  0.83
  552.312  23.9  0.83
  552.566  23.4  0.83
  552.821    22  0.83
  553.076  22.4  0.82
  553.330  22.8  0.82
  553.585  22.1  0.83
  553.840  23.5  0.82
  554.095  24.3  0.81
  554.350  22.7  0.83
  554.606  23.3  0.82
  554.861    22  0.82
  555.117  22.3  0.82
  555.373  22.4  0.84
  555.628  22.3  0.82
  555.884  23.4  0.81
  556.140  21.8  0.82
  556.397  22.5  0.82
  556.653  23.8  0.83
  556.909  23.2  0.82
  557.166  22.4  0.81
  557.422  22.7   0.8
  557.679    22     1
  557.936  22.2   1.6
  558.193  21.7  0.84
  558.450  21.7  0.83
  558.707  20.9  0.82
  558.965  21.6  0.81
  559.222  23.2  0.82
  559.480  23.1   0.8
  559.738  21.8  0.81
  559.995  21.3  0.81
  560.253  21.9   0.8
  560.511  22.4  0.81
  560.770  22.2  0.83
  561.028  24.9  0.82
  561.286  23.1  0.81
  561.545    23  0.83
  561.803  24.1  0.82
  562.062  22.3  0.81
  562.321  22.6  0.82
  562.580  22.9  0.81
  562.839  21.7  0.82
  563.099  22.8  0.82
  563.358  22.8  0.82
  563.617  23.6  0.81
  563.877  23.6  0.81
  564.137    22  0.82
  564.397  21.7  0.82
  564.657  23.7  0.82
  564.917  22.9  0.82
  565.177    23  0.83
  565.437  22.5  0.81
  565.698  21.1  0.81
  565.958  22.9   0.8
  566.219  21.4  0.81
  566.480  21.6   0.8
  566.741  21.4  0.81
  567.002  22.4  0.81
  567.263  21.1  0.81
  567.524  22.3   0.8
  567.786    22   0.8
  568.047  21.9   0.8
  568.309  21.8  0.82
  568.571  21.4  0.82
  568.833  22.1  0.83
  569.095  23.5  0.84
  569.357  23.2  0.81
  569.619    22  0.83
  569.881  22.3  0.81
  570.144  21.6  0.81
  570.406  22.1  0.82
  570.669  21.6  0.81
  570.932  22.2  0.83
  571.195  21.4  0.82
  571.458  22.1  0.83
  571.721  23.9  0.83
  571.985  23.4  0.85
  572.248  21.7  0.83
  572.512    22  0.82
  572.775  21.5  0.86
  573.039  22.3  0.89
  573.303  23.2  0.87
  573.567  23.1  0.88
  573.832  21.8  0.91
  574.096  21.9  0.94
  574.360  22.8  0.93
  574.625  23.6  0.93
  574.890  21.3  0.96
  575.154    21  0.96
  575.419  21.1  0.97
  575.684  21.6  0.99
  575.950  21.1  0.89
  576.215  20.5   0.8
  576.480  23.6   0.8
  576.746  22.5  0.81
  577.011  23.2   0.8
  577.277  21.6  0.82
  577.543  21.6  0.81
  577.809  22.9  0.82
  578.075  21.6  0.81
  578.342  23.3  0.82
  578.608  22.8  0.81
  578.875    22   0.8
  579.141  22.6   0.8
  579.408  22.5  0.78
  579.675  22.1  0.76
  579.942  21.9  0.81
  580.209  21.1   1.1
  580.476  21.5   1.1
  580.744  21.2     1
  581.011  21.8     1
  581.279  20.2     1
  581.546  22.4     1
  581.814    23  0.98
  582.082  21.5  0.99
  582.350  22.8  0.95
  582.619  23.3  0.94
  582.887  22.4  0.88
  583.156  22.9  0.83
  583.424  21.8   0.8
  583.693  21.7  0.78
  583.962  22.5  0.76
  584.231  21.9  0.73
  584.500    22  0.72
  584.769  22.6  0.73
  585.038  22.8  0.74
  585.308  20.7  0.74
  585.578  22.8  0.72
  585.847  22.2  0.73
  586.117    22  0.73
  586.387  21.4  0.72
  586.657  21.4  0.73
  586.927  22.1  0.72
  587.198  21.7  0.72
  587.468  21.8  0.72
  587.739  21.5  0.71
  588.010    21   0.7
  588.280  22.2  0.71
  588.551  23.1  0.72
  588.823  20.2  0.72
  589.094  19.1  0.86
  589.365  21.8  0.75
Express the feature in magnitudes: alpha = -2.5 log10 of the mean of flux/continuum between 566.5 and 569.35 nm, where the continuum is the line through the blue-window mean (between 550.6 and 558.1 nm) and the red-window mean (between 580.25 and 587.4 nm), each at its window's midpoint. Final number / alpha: 0.021 mag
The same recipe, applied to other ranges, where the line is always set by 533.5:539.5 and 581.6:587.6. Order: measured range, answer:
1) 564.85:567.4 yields 0.03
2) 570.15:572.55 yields 0.01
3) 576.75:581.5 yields 0.01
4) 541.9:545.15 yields 0.01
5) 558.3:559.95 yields 0.04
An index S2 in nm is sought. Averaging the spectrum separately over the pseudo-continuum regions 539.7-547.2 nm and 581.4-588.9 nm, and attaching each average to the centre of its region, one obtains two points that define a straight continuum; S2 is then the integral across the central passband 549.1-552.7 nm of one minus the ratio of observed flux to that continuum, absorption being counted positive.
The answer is -0.05 nm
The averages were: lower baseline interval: 23.1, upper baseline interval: 22.1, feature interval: 23.2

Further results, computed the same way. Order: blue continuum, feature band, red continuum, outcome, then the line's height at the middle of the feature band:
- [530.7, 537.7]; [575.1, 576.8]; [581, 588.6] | 0.053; 22.3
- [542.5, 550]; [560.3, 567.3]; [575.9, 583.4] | 0.008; 22.6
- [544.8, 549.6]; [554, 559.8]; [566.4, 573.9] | 0.076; 22.8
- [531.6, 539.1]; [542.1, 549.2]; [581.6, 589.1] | 0.008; 23.2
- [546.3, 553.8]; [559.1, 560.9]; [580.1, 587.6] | 0.038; 22.7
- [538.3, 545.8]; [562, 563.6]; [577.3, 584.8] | 0.002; 22.6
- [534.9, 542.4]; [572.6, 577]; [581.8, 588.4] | 0.051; 22.3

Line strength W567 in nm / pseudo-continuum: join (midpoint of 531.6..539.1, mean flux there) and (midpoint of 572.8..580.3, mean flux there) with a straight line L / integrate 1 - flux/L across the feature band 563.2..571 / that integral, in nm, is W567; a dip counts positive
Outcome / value 0.072 nm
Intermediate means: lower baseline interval 23.5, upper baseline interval 22.2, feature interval 22.3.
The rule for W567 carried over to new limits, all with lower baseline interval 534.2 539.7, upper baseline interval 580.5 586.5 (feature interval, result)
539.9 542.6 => 0.068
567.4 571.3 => 0.078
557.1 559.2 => 0.089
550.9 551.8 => 0.004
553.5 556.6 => 0.037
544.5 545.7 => -0.011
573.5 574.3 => 0.005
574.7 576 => 0.059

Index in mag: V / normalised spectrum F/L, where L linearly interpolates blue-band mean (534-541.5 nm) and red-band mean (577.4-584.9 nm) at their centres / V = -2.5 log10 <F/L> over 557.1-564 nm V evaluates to 0.01 mag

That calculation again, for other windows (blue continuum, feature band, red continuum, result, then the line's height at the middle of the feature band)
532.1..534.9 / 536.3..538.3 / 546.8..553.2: 0.00 mag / 23.2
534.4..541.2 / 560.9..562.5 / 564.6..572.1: -0.04 mag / 22.5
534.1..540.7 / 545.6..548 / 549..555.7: 0.01 mag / 23.1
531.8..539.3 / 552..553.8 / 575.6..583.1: 0.00 mag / 22.9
